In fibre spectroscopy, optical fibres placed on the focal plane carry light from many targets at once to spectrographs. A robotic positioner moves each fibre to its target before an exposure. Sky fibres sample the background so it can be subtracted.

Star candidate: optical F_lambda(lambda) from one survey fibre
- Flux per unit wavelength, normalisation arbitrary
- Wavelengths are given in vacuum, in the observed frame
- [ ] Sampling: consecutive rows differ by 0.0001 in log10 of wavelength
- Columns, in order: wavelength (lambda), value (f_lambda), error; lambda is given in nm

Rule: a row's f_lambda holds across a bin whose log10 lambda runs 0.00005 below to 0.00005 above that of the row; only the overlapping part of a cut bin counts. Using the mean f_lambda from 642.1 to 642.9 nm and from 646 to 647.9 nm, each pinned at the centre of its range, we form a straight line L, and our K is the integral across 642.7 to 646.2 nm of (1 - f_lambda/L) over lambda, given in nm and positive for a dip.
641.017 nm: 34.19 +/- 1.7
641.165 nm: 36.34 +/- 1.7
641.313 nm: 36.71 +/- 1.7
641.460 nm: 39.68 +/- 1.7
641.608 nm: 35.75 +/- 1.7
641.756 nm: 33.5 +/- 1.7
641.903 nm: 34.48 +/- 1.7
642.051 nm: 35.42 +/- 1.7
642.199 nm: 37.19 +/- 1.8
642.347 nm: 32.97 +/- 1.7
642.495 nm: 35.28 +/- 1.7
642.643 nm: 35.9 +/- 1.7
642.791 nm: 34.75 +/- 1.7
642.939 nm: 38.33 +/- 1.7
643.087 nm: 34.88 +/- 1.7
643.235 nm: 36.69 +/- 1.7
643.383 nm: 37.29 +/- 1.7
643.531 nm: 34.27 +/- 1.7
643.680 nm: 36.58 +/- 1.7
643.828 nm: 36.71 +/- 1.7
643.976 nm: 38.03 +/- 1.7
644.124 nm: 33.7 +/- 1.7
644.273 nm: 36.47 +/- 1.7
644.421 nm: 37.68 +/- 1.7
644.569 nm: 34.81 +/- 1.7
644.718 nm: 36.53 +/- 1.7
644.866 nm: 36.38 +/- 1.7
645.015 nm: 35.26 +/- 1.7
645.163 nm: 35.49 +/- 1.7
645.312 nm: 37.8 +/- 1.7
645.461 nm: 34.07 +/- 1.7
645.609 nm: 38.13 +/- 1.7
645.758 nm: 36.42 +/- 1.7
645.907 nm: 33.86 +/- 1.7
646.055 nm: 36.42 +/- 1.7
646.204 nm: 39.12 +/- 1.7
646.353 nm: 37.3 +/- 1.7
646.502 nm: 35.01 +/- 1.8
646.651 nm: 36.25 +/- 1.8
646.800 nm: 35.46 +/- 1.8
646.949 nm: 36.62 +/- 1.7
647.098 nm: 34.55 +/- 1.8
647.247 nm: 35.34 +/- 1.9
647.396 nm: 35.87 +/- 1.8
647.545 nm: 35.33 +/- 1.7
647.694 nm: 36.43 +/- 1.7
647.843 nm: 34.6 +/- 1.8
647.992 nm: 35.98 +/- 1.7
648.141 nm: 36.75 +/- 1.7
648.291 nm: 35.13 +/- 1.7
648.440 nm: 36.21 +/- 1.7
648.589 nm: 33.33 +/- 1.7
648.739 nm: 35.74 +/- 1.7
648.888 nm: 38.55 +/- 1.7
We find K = -0.05 nm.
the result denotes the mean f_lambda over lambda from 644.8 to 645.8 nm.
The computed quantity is 36.2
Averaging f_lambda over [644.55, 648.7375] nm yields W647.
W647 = 35.9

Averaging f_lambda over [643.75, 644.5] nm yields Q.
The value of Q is 36.5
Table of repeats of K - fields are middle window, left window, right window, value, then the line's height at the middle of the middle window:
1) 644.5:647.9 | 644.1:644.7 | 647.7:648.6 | -0.02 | 35.7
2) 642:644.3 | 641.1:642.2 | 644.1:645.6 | 0.01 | 36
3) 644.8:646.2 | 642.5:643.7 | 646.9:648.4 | -0.01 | 35.8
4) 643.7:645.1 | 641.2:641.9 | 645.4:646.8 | 0.00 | 36.3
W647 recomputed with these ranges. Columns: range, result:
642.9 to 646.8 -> 36.3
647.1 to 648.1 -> 35.6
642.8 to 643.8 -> 36.2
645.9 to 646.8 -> 36.4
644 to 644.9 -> 36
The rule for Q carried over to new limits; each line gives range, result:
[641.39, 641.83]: 36.3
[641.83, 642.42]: 35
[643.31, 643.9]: 36.2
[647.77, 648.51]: 35.7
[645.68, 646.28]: 36.4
